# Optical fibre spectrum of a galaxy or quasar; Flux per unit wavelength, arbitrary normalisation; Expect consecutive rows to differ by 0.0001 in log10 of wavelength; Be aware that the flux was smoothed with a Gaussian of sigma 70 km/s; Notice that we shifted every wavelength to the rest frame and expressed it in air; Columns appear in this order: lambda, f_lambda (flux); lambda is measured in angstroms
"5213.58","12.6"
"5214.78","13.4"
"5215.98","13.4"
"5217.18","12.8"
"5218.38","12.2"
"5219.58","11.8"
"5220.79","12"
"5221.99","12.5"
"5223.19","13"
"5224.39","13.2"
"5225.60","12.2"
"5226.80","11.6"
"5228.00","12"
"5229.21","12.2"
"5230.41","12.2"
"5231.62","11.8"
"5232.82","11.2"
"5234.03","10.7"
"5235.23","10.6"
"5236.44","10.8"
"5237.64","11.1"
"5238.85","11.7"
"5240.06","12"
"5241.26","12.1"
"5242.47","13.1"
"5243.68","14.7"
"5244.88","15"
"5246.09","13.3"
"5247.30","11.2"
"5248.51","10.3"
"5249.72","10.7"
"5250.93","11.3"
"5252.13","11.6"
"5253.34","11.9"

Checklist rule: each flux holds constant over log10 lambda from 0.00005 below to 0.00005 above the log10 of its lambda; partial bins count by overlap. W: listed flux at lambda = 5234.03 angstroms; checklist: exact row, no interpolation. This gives 10.7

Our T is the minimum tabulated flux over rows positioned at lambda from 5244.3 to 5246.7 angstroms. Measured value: 13.3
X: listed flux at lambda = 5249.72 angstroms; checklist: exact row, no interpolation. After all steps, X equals 10.7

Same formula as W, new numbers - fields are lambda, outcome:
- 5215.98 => 13.4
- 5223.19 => 13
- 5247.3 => 11.2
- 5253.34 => 11.9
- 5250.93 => 11.3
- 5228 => 12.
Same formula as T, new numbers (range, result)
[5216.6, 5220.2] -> 11.8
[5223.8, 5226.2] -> 12.2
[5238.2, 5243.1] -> 11.7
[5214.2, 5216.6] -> 13.4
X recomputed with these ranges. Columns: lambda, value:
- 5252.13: 11.6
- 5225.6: 12.2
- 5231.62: 11.8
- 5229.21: 12.2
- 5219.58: 11.8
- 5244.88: 15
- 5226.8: 11.6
